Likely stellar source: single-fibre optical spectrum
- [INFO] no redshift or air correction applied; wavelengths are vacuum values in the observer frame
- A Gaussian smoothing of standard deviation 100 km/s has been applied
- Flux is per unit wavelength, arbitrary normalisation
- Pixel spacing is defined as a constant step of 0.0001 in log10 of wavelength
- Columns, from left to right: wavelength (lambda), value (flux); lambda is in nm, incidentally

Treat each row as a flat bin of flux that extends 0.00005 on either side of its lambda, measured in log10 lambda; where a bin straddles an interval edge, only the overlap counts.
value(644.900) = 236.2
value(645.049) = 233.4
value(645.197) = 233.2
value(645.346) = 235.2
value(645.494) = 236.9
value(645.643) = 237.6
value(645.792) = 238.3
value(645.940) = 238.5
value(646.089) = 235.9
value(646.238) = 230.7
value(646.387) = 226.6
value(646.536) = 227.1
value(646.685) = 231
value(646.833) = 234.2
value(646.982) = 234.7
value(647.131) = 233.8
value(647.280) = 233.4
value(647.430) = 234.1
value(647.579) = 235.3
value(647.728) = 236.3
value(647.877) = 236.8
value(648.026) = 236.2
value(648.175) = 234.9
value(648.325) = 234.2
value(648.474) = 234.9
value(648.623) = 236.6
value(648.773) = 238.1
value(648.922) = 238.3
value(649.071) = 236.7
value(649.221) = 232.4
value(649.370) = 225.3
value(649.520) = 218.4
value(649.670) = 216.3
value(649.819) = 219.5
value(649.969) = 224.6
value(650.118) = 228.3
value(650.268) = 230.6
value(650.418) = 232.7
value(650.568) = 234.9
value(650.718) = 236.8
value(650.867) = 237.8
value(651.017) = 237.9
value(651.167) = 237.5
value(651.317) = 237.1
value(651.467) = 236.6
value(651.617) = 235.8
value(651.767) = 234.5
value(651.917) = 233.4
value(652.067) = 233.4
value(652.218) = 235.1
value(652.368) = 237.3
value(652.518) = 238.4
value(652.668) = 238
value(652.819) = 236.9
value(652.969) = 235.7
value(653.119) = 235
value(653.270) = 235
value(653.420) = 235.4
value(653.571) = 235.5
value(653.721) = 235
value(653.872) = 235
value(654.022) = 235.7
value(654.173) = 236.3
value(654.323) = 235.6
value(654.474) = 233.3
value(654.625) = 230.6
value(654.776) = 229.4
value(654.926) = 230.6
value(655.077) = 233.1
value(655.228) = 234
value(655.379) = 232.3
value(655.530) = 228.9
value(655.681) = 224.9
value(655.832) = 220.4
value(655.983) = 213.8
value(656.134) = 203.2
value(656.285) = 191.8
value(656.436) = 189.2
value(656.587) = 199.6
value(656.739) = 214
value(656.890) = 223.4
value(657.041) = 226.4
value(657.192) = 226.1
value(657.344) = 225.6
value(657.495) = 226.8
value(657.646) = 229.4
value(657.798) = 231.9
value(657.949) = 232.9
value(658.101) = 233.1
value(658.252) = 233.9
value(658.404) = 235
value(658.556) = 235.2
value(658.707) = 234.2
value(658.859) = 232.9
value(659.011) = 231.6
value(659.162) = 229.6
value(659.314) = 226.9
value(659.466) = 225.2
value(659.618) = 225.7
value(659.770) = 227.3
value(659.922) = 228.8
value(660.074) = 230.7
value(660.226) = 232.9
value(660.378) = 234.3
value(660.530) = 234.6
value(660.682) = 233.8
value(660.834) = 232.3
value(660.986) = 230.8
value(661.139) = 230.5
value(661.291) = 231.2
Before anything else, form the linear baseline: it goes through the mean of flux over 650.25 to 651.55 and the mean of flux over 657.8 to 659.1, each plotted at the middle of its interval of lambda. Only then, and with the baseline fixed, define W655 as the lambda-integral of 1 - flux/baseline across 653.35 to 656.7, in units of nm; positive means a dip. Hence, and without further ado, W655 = 0.14 nm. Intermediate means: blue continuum 236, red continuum 234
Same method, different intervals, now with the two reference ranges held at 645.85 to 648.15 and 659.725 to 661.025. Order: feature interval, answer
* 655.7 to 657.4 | 0.15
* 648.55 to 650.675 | 0.03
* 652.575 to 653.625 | -0.01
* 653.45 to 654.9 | -0.01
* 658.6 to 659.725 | 0.01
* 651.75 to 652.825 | -0.01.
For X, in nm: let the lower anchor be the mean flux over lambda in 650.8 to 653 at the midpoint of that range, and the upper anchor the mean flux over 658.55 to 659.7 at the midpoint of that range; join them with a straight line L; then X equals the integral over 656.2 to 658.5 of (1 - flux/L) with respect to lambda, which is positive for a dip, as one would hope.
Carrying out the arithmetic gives 0.100 nm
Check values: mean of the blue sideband 236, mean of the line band 221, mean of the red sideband 230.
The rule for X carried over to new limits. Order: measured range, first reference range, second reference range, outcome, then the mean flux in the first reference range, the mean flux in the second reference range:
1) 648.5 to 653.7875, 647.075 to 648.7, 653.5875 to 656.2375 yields -0.03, 235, 229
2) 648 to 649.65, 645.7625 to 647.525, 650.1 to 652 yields 0.01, 233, 235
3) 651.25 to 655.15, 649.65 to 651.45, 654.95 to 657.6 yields -0.16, 232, 219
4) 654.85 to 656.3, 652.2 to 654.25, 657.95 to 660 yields 0.07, 236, 231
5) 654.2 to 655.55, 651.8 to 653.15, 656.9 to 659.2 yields 0.01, 236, 231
